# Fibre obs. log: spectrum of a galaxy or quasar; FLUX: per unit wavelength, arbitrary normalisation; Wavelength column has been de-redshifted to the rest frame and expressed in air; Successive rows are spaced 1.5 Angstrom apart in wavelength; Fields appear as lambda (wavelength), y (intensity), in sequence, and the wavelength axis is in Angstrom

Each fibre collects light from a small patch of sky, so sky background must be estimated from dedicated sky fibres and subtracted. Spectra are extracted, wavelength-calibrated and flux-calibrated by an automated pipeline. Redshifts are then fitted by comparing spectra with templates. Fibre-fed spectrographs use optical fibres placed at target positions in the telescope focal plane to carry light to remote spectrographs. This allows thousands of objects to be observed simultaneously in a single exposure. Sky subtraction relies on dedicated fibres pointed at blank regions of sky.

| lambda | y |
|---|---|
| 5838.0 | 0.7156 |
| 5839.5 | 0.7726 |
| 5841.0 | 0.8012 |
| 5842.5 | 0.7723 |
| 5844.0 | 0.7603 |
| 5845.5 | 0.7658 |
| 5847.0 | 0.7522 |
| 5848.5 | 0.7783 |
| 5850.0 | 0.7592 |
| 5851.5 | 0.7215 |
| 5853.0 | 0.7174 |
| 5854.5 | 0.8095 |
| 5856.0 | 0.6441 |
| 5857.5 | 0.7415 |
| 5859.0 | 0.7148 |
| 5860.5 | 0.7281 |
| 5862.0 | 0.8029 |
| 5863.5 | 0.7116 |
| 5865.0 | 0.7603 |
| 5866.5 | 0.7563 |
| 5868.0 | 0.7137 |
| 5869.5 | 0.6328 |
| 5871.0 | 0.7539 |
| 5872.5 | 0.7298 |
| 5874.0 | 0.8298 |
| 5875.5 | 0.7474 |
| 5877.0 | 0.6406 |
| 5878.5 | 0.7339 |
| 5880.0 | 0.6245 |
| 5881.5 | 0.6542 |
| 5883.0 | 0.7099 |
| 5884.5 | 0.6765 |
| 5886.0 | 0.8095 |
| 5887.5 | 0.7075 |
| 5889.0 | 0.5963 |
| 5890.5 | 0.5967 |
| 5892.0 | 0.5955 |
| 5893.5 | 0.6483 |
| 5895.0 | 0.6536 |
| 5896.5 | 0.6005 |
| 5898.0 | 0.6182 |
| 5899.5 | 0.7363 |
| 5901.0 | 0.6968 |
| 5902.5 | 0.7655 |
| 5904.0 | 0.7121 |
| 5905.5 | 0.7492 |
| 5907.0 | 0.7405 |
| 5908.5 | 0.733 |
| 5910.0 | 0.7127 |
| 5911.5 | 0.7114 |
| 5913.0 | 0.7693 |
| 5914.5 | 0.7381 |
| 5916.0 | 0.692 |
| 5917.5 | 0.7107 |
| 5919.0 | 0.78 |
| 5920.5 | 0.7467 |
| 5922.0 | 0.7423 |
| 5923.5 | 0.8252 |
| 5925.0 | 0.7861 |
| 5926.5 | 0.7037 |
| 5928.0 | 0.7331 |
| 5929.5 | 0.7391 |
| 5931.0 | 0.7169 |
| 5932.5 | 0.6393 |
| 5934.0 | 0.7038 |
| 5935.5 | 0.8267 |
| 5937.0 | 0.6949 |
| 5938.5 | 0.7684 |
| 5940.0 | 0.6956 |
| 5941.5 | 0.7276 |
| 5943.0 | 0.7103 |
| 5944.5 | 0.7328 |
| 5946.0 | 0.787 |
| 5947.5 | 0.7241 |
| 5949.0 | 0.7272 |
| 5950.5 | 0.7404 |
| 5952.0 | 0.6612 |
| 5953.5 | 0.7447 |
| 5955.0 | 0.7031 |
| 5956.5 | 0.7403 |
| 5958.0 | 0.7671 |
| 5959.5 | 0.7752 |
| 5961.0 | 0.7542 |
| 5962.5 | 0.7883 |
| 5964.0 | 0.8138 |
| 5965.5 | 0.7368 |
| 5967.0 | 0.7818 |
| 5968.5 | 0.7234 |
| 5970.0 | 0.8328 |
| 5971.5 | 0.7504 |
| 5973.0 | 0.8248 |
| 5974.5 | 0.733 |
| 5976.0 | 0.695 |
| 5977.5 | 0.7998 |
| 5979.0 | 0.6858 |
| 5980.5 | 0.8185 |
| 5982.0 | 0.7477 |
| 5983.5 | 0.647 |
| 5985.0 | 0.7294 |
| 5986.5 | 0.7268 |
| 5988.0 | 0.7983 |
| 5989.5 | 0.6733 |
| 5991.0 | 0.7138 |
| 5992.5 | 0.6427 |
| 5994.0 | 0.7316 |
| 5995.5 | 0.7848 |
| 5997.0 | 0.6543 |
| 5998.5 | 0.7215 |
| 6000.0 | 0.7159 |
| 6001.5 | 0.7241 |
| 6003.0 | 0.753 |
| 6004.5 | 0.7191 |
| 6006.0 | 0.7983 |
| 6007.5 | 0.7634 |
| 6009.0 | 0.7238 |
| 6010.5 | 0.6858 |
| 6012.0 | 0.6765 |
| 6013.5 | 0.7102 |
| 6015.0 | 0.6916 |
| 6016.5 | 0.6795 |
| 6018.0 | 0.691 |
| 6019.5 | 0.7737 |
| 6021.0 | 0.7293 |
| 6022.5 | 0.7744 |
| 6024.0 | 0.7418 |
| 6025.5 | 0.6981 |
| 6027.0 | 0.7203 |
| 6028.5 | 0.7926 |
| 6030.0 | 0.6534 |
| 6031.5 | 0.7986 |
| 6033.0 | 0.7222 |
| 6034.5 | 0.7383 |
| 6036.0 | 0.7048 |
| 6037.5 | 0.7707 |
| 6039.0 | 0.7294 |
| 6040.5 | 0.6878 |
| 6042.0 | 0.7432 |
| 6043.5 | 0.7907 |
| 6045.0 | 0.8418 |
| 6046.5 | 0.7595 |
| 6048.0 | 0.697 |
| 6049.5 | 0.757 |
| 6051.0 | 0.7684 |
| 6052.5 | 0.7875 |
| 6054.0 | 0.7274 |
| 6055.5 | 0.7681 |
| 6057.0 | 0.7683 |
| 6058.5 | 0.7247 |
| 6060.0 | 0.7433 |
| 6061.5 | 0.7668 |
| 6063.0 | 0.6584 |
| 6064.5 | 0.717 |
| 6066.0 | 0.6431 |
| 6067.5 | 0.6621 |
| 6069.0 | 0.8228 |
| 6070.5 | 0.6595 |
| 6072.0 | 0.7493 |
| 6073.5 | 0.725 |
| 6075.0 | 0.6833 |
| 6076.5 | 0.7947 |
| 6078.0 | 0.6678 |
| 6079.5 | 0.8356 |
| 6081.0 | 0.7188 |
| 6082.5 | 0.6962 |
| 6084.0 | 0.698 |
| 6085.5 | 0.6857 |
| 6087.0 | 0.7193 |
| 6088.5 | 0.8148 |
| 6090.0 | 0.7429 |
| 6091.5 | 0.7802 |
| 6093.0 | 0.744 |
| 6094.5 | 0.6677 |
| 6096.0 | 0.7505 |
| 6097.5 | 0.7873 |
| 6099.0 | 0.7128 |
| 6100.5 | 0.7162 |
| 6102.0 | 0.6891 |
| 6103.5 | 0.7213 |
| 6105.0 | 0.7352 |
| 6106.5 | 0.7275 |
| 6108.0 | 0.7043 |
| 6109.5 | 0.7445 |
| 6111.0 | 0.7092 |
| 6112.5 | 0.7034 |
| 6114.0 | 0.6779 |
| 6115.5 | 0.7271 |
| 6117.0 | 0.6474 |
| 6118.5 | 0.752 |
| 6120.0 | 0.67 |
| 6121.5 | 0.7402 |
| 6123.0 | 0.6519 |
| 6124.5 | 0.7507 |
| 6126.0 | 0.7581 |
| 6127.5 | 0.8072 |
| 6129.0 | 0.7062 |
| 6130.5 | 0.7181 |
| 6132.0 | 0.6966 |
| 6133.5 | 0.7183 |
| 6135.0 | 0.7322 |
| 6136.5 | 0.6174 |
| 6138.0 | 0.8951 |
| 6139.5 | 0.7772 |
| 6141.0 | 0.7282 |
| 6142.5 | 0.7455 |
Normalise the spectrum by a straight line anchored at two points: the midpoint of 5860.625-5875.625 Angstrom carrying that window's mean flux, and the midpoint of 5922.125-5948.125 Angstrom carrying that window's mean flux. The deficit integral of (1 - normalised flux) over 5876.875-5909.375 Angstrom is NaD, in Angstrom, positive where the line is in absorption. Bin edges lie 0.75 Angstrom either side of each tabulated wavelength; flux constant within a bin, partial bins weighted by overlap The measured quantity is 2.5 Angstrom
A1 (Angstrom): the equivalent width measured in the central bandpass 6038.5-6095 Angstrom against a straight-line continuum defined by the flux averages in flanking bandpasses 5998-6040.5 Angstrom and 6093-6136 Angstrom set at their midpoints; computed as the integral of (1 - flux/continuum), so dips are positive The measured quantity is -1.0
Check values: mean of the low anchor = 0.728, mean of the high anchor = 0.719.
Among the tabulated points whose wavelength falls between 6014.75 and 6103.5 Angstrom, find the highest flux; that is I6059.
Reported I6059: 0.8418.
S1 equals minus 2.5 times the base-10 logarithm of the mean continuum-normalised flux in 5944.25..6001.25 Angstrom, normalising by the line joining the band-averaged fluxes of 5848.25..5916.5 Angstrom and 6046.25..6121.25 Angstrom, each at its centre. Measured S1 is -0.03 mag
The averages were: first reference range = 0.71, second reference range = 0.726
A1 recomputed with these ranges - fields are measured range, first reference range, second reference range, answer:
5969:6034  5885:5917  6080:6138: -2.16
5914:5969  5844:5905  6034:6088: -1.67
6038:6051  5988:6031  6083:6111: -0.50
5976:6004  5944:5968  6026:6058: 0.87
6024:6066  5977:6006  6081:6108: -0.75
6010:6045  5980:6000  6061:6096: -0.32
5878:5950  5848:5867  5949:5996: 2.89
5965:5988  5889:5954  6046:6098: -0.90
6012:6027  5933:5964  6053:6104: 0.30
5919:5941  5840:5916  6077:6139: -0.61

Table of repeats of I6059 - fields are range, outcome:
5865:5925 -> 0.8298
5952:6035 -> 0.8328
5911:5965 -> 0.8267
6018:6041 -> 0.7986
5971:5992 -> 0.8248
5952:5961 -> 0.7752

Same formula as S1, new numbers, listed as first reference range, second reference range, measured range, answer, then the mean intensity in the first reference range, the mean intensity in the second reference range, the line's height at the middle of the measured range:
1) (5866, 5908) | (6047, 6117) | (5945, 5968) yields -0.065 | 0.694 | 0.728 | 0.706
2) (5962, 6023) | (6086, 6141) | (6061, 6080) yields 0.016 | 0.735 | 0.728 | 0.731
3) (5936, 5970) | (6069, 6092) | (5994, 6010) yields 0.007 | 0.743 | 0.734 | 0.74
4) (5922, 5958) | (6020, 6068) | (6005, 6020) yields 0.026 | 0.733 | 0.738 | 0.736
